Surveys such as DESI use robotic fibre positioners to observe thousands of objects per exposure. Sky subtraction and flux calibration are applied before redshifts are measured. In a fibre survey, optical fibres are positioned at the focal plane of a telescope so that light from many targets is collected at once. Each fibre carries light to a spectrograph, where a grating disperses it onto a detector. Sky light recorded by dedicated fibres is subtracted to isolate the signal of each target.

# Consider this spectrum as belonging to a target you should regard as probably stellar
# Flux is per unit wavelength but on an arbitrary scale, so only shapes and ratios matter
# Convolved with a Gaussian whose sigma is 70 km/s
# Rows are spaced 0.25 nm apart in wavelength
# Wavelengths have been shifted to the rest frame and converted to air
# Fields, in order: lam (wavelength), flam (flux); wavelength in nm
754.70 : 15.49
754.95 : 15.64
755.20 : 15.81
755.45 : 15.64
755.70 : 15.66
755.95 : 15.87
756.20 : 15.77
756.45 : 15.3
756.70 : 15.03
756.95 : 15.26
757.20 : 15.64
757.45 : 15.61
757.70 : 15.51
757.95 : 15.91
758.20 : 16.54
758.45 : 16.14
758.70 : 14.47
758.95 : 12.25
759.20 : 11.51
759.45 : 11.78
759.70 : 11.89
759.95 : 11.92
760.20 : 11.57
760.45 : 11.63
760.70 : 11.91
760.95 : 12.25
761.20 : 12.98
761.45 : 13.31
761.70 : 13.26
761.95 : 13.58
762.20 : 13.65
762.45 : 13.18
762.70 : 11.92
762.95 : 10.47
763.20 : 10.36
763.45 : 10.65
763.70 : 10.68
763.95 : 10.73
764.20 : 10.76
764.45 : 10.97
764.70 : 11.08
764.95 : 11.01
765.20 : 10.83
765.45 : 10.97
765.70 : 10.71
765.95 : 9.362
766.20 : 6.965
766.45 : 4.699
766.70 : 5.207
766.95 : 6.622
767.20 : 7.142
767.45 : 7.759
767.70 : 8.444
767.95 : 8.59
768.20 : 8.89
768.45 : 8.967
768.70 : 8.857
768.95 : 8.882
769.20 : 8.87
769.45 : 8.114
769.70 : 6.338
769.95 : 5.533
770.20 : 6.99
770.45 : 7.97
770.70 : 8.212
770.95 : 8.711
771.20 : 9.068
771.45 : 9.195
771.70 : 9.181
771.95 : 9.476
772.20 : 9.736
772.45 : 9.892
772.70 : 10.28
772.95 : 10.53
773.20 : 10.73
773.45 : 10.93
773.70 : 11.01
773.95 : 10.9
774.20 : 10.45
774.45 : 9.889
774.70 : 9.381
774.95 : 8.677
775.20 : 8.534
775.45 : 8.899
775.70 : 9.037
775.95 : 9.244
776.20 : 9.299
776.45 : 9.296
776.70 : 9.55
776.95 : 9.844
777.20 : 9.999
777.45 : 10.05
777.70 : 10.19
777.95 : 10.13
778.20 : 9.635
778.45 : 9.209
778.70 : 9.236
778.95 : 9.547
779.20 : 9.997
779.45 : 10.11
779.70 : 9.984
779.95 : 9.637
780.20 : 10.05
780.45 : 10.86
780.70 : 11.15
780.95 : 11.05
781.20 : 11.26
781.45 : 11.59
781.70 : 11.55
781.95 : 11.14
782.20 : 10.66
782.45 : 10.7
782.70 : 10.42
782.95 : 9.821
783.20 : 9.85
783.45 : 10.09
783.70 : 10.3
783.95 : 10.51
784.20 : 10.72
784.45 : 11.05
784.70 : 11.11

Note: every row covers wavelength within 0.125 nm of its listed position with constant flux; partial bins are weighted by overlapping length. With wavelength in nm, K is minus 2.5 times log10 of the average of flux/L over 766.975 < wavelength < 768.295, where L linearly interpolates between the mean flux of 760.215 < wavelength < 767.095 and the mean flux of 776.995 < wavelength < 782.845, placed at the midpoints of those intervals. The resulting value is 0.31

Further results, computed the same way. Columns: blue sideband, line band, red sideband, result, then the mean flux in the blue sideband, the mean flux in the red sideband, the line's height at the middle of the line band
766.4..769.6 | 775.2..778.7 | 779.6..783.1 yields 0.027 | 7.83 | 10.7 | 9.76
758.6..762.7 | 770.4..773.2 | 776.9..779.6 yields 0.151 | 12.5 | 9.81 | 10.8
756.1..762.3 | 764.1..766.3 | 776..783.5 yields 0.228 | 13.8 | 10.2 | 12.7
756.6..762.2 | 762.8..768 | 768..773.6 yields 0.206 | 13.6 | 8.89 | 11.1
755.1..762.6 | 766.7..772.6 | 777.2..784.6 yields 0.422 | 14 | 10.4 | 12.2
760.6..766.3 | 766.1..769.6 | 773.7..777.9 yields 0.360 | 11.4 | 9.63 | 10.8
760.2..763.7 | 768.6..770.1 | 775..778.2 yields 0.365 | 12.2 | 9.49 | 10.8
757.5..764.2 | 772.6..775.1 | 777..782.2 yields 0.081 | 12.7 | 10.3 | 11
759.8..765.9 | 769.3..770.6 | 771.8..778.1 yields 0.442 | 11.7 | 9.83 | 10.6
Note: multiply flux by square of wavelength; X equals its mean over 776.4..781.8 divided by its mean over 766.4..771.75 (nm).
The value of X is 1.3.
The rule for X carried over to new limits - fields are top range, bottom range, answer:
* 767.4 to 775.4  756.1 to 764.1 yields 0.71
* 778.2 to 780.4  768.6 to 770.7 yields 1.30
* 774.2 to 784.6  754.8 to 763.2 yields 0.77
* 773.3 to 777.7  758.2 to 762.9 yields 0.79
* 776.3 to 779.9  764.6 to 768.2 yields 1.18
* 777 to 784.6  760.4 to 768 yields 1.04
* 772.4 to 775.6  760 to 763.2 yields 0.83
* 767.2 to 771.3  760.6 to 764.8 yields 0.69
